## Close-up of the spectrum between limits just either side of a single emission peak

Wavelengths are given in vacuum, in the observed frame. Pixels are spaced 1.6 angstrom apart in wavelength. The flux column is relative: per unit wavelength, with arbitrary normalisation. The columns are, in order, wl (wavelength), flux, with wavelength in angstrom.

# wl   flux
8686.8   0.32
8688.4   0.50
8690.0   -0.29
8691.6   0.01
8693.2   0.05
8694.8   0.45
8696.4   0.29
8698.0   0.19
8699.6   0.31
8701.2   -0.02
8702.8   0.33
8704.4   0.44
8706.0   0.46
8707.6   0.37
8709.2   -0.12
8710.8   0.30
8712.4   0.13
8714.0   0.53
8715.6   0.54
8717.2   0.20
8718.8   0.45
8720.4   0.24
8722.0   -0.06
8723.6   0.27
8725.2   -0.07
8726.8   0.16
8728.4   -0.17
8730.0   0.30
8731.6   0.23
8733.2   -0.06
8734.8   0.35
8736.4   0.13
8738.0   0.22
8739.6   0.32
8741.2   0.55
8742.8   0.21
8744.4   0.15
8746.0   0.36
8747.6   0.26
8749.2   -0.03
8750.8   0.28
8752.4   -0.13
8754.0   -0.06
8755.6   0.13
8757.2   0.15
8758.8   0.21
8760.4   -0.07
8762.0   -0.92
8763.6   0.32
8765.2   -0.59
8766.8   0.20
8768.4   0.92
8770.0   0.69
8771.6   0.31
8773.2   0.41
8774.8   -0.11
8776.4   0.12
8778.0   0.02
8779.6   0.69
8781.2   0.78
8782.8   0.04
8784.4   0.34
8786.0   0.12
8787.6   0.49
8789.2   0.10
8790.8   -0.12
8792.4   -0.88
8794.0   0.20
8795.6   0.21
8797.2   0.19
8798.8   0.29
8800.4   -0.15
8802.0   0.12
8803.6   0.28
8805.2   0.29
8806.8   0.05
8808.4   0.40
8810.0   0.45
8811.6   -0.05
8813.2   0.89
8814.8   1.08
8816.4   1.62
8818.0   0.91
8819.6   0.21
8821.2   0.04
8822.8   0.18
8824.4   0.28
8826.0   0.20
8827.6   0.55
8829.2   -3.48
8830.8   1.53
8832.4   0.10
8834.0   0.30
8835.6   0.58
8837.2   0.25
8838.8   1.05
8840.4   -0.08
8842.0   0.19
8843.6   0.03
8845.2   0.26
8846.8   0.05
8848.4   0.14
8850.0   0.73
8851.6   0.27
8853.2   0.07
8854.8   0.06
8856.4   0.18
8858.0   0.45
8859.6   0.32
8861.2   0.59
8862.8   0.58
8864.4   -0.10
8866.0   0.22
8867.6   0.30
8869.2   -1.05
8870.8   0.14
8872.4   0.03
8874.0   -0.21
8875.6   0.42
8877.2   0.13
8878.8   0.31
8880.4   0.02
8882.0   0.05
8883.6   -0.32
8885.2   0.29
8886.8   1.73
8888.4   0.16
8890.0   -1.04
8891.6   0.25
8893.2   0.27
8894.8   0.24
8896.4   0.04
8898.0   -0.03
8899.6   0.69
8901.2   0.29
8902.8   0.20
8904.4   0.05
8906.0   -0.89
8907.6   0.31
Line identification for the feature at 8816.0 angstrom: H-gamma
